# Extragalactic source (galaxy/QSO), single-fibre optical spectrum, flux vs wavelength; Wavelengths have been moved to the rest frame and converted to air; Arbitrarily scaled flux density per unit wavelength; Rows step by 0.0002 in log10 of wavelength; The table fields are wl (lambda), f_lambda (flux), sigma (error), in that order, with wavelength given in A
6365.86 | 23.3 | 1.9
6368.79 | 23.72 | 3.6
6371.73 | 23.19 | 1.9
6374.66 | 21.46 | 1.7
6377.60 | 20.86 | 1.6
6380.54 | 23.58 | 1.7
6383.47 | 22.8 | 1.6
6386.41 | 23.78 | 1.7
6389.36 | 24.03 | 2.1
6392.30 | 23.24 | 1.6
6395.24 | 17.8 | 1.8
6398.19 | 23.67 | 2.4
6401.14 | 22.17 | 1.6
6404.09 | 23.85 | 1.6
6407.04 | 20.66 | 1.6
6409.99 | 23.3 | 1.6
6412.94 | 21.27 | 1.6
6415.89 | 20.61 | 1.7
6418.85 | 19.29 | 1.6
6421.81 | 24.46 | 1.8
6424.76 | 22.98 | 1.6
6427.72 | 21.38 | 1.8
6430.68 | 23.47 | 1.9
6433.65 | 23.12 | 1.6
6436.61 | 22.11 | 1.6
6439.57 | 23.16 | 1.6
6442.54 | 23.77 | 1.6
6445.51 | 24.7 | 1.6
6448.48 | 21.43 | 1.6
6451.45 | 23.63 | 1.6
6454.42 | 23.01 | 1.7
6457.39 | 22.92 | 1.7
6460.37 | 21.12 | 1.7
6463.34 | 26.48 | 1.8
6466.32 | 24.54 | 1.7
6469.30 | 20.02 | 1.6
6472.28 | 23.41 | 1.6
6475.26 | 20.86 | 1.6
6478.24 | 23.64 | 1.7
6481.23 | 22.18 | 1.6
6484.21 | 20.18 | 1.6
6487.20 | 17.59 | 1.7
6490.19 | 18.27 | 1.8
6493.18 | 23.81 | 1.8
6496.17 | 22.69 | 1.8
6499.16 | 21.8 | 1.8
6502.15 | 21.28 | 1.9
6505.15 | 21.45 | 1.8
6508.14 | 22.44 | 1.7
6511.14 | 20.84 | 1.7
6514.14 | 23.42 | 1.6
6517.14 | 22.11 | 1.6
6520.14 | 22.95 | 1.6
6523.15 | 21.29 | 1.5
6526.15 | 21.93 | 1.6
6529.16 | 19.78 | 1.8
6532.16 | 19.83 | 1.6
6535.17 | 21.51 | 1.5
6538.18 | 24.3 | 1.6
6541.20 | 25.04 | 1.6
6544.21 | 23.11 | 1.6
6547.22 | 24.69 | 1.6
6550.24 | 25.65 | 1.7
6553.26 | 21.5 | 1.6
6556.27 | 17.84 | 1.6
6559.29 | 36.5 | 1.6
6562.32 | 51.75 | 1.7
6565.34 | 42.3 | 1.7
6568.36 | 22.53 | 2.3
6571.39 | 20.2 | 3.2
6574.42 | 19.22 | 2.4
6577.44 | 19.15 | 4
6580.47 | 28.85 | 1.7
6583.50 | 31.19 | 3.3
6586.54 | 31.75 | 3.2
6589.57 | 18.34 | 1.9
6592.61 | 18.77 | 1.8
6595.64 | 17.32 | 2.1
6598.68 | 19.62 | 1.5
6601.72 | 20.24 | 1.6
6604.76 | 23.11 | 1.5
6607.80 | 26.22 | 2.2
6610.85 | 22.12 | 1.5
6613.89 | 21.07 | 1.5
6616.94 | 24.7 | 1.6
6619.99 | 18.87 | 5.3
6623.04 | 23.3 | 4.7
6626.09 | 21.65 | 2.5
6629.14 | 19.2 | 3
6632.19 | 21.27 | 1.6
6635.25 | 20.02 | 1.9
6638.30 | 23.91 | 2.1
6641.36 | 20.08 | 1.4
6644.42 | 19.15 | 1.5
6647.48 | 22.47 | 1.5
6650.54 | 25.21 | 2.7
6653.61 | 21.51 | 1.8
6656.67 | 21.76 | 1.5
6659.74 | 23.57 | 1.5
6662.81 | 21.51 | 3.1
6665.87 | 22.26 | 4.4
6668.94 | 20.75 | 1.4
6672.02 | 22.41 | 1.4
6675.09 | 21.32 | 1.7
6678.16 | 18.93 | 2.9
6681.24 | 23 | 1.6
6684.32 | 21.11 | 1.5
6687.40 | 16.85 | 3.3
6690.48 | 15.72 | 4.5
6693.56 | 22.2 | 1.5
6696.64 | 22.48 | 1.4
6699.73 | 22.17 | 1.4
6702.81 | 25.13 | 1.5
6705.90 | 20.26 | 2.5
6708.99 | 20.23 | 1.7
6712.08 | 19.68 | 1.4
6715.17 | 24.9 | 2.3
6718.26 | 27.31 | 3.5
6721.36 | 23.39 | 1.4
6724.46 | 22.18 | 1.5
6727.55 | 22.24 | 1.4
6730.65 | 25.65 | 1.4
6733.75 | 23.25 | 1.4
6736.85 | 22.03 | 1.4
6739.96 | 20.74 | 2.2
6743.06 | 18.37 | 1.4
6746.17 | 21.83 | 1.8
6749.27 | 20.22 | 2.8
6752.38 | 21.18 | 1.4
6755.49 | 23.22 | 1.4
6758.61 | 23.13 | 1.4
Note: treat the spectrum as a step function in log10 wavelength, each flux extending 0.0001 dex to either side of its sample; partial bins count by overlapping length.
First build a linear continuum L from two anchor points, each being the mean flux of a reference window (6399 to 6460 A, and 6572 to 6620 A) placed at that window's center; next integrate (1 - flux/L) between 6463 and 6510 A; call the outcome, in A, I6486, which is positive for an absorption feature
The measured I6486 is 1.6 A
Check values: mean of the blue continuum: 22.5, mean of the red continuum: 22.6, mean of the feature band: 21.8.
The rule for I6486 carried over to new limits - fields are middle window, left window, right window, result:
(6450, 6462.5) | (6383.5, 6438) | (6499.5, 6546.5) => -0.36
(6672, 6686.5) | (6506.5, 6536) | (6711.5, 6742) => 1.12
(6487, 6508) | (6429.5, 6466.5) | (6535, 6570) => 3.59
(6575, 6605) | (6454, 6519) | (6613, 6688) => -1.42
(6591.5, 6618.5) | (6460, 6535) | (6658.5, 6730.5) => 0.34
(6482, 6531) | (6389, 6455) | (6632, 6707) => 1.61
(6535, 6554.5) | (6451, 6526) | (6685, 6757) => -1.66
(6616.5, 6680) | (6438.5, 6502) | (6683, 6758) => 1.07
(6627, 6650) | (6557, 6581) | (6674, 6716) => 3.48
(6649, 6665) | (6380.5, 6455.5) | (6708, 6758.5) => -0.22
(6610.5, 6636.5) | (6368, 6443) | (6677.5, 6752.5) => 0.67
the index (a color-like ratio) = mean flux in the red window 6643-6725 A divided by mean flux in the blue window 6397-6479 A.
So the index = 1.0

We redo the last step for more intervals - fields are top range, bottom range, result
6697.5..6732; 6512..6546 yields 1.03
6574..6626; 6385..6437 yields 1.02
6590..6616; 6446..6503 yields 0.95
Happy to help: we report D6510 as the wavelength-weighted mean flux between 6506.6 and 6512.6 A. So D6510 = 21.7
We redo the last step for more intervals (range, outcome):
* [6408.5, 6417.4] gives 21.7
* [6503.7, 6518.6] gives 22.1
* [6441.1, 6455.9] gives 23.3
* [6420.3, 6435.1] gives 23.1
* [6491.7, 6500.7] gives 22.8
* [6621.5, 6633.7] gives 21.4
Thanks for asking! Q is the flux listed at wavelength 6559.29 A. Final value 36.5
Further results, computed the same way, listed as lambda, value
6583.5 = 31.19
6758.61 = 23.13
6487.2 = 17.59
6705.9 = 20.26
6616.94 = 24.7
